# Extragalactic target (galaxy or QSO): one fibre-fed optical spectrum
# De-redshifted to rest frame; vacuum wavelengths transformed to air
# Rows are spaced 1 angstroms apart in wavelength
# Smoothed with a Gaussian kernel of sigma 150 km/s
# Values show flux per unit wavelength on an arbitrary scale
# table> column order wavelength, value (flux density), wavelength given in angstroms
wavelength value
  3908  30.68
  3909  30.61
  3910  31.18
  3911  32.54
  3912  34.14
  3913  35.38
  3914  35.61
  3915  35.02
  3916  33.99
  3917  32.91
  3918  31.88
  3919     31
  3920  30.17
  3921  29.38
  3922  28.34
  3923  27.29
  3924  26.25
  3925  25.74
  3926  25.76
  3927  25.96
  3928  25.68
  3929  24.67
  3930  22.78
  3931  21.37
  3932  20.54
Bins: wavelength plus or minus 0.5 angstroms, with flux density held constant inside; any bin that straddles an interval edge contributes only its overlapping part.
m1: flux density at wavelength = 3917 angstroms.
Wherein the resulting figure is 32.91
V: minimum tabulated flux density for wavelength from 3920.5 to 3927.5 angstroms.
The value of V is 25.74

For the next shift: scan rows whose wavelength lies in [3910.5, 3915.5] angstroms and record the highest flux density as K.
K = 35.61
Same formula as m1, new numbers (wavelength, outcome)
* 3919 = 31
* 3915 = 35.02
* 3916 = 33.99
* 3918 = 31.88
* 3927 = 25.96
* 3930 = 22.78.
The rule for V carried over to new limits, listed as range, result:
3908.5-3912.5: 30.61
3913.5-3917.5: 32.91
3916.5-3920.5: 30.17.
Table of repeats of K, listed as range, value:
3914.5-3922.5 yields 35.02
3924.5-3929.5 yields 25.96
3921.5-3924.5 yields 28.34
